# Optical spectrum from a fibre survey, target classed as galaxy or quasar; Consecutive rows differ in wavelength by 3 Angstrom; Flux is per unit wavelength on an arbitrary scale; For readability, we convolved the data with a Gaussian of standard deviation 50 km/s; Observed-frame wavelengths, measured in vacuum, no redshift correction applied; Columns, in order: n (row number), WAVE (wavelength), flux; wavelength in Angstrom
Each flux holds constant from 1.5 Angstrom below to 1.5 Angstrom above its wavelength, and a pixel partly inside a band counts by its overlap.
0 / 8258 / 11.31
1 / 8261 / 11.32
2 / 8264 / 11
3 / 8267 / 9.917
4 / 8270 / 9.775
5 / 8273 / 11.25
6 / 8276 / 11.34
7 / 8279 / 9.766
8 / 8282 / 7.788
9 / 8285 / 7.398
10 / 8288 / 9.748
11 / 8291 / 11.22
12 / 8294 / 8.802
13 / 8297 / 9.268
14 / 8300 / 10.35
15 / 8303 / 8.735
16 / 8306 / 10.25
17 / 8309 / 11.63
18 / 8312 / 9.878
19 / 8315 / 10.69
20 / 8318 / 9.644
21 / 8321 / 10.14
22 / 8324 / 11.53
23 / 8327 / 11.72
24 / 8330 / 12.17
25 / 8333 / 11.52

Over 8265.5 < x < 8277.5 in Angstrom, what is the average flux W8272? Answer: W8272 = 10.6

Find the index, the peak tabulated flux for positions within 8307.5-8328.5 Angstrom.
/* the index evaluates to 11.72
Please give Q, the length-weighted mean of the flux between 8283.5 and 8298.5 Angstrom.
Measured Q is 9.29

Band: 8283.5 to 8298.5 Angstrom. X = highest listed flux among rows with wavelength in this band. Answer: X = 11.22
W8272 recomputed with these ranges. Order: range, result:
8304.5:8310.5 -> 10.9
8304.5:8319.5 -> 10.4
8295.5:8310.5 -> 10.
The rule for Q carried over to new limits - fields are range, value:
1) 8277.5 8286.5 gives 8.32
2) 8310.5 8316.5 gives 10.3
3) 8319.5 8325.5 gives 10.8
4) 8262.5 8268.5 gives 10.5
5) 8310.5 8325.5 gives 10.4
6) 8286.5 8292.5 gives 10.5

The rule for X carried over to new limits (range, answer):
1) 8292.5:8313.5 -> 11.63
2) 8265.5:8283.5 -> 11.34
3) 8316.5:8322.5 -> 10.14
